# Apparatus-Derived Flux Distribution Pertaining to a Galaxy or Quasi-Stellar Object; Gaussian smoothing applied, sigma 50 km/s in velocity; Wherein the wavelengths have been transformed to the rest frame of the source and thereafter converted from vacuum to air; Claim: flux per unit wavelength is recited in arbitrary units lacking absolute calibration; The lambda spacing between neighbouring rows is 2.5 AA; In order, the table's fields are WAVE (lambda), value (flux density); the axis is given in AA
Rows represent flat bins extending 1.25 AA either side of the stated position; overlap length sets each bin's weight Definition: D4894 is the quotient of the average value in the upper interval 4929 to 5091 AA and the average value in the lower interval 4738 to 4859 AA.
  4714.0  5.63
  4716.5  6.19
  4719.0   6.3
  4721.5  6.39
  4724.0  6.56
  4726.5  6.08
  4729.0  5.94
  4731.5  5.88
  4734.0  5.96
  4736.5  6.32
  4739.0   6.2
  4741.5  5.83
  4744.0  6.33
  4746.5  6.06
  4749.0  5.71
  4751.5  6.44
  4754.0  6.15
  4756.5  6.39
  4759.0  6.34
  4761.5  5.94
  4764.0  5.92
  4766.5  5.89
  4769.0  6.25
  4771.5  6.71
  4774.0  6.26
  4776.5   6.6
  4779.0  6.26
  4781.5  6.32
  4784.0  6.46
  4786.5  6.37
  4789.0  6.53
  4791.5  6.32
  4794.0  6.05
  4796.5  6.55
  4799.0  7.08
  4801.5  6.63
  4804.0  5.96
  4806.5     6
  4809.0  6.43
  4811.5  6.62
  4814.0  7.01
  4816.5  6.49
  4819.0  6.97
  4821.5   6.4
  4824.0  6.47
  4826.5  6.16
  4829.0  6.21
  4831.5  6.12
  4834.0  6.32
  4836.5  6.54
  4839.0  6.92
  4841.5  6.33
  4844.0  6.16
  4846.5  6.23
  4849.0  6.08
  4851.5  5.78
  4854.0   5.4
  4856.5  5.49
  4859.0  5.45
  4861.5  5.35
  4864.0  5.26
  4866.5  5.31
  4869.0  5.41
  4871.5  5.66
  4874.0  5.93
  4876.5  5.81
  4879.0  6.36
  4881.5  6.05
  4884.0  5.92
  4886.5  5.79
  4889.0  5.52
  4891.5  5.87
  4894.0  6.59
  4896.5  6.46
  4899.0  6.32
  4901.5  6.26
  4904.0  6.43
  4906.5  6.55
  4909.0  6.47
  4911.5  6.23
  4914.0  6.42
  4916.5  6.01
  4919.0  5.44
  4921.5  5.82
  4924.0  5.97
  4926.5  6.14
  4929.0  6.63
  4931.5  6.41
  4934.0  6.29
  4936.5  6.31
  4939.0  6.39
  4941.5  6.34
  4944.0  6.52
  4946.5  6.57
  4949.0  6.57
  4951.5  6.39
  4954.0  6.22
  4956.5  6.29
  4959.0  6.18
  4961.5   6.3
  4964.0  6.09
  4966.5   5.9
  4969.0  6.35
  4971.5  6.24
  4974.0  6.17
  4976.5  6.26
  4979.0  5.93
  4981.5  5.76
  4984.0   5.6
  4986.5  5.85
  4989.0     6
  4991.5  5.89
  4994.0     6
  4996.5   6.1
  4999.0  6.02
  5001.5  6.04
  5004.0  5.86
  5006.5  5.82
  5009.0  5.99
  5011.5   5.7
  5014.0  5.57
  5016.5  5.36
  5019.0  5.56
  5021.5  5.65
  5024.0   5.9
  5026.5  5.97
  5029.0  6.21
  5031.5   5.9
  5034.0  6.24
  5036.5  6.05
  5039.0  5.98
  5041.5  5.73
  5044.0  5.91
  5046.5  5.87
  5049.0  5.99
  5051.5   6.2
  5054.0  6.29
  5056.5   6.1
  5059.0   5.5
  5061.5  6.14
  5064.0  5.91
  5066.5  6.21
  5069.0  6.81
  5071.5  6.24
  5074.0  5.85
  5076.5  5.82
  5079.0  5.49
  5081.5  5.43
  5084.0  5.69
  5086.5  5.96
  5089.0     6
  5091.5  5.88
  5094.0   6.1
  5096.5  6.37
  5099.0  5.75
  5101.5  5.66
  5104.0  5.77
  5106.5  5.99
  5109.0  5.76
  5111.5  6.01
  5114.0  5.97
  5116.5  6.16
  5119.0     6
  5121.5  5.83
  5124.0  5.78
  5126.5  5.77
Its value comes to 1.0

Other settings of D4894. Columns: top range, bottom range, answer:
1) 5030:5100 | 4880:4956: 0.96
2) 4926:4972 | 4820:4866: 1.05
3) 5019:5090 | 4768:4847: 0.93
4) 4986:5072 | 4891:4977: 0.95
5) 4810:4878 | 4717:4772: 0.99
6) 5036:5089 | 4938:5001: 0.97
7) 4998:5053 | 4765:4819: 0.92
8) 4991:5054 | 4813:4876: 0.98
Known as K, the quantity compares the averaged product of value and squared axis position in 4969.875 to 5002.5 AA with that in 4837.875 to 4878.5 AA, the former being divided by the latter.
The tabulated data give 1.1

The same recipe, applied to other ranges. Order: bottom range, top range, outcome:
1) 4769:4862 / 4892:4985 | 1.04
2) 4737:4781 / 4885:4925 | 1.05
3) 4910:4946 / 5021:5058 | 1.01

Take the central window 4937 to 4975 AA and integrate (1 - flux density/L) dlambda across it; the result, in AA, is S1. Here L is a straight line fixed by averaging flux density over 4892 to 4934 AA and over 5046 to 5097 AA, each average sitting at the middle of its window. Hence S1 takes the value -0.7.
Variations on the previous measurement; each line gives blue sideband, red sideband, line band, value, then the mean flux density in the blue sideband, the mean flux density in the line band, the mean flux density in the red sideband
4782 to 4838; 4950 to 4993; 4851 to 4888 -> 3.8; 6.44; 5.66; 6.09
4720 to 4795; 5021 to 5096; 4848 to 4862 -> 1.2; 6.22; 5.6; 5.97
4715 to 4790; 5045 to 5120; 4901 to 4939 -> -0.9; 6.22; 6.23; 5.96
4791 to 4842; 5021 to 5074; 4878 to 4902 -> 0.8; 6.46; 6.11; 6.04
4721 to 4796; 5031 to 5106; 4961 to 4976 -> -0.3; 6.22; 6.17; 5.96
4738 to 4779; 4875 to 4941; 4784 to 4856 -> -2.0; 6.19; 6.35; 6.17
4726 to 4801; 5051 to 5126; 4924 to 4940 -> -0.6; 6.24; 6.33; 5.95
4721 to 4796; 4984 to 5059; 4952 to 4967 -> -0.5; 6.22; 6.19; 5.91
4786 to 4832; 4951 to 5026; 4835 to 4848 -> -0.1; 6.45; 6.43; 5.96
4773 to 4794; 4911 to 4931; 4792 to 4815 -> -0.5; 6.37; 6.47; 6.09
